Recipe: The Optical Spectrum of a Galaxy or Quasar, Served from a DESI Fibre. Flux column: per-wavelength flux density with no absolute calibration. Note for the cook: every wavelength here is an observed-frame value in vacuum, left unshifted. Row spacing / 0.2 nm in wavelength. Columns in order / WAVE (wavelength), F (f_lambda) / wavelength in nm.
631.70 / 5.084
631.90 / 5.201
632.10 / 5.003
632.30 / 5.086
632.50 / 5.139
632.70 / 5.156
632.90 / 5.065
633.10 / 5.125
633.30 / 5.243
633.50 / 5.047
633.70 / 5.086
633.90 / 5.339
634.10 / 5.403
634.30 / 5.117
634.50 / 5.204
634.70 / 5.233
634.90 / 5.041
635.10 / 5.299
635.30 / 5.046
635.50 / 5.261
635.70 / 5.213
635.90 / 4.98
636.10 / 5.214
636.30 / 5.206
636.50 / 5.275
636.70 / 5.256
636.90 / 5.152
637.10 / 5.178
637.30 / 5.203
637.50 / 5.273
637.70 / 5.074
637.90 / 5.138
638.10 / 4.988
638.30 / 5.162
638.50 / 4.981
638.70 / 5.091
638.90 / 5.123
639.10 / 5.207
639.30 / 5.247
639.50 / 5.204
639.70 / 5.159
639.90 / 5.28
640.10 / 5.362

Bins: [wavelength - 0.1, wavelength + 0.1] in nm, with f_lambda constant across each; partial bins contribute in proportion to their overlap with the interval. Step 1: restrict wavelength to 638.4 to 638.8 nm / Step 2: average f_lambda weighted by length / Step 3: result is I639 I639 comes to 5.04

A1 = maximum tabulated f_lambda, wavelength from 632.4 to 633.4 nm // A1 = 5.243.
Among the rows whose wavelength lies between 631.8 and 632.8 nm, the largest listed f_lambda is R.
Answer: 5.201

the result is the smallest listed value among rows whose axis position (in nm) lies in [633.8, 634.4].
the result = 5.117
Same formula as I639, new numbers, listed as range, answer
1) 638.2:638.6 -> 5.07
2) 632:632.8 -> 5.1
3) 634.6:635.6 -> 5.18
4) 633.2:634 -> 5.18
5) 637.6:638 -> 5.11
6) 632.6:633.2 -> 5.12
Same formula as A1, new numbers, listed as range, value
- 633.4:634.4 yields 5.403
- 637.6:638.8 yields 5.162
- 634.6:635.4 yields 5.299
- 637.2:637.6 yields 5.273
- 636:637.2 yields 5.275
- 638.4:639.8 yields 5.247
